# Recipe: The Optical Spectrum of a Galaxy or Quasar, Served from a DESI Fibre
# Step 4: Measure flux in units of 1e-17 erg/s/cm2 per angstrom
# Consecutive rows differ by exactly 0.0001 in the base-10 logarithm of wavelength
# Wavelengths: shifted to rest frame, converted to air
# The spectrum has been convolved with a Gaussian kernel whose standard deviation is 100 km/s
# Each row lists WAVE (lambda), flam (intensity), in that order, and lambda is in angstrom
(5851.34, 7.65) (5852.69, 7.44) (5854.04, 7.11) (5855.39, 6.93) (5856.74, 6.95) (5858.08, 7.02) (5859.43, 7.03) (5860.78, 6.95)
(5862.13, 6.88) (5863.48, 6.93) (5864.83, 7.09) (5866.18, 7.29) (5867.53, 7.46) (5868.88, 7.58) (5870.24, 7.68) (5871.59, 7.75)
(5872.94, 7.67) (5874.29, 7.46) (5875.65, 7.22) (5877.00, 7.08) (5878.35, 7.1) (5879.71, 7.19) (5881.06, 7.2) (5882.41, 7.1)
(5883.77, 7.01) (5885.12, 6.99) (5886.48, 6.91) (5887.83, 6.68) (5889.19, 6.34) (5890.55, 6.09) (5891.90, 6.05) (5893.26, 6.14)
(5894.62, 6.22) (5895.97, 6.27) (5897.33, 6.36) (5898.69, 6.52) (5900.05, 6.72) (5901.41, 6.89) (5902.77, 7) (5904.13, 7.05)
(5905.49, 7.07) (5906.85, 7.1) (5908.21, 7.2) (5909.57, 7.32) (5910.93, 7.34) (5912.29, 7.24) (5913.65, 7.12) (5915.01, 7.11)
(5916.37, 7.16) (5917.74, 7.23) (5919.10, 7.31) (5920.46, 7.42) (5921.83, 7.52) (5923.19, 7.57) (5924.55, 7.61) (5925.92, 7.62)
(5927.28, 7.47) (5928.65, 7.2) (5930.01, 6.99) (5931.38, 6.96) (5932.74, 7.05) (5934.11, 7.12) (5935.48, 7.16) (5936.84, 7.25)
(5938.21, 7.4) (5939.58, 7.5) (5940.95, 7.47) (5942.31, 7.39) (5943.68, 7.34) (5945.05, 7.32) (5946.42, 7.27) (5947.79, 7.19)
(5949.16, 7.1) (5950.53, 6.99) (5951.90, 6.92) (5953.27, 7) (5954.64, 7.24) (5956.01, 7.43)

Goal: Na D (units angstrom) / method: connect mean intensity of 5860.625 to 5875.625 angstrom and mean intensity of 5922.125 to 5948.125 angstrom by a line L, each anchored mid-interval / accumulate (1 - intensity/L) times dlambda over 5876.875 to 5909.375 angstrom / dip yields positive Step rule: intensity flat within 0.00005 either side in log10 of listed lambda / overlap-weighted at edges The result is 2.5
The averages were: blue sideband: 7.35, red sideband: 7.32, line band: 6.76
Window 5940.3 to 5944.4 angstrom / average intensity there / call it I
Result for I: 7.41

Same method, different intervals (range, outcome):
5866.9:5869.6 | 7.5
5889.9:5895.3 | 6.13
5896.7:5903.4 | 6.69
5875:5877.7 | 7.17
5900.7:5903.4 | 6.94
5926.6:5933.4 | 7.14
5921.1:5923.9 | 7.55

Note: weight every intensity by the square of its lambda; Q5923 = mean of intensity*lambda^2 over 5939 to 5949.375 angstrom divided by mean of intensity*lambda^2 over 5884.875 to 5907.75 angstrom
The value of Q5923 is 1.13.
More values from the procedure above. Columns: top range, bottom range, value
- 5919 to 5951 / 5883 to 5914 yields 1.09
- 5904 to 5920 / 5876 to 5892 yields 1.06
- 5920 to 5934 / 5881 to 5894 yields 1.12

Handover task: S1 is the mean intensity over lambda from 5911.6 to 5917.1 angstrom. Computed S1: 7.16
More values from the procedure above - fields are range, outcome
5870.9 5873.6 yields 7.72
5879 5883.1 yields 7.16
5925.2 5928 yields 7.53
